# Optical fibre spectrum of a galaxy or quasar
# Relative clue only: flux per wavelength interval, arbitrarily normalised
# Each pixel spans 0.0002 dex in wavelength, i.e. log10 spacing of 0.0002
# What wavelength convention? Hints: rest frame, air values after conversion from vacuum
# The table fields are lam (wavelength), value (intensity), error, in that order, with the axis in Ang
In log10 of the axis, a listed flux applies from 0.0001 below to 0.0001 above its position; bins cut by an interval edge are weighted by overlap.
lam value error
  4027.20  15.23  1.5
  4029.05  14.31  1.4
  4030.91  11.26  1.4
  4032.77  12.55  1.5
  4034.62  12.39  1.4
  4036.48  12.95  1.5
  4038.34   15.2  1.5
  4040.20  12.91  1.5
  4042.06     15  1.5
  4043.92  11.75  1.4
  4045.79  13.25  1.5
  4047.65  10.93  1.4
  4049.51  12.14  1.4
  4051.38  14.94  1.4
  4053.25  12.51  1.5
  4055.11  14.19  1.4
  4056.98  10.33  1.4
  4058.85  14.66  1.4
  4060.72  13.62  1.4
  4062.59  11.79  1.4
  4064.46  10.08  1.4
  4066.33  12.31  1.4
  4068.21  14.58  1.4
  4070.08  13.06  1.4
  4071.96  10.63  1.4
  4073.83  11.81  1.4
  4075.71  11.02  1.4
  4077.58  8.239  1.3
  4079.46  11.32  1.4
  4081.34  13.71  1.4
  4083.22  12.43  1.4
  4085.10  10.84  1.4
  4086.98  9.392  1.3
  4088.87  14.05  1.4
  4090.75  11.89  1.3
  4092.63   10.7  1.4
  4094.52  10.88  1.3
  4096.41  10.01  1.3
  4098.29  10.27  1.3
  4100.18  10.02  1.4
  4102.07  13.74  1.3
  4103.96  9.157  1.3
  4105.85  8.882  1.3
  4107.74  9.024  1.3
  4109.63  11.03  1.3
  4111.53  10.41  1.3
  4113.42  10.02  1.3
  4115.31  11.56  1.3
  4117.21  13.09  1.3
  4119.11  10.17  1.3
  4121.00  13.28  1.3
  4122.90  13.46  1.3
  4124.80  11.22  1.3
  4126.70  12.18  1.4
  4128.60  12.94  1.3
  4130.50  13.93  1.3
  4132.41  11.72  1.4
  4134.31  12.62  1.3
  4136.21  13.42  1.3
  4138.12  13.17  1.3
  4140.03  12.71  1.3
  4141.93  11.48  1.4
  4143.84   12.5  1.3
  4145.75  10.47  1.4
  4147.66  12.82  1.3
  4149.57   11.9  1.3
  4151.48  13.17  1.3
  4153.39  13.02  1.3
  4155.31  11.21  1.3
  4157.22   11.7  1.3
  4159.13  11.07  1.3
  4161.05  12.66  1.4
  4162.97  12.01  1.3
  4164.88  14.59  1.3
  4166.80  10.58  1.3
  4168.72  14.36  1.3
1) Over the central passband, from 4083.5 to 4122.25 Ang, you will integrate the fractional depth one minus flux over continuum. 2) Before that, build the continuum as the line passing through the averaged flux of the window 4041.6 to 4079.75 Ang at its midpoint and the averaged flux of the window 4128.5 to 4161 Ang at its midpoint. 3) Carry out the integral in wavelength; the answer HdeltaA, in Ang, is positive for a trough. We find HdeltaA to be 4.2 Ang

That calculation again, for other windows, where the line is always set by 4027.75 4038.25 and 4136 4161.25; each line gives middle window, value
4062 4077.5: 1.2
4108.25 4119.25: 1.2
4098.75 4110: 2.0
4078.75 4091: 0.6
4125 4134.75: -0.2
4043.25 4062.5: 0.1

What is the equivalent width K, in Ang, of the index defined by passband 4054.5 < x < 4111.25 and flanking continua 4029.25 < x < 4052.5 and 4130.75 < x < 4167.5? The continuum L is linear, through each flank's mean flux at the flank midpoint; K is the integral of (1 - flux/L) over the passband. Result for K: 5.78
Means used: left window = 13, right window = 12.3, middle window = 11.4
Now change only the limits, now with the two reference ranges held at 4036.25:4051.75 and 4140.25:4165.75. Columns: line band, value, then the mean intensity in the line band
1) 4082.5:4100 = 2.28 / 11.1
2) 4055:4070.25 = 0.44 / 12.6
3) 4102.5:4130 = 2.77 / 11.3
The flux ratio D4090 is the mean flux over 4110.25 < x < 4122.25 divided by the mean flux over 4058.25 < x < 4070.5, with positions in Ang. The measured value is 0.9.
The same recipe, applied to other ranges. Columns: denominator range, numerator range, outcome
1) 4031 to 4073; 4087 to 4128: 0.87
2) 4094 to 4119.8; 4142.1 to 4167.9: 1.14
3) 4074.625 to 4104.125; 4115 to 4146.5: 1.11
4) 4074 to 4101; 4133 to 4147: 1.11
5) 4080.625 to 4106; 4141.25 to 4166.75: 1.09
